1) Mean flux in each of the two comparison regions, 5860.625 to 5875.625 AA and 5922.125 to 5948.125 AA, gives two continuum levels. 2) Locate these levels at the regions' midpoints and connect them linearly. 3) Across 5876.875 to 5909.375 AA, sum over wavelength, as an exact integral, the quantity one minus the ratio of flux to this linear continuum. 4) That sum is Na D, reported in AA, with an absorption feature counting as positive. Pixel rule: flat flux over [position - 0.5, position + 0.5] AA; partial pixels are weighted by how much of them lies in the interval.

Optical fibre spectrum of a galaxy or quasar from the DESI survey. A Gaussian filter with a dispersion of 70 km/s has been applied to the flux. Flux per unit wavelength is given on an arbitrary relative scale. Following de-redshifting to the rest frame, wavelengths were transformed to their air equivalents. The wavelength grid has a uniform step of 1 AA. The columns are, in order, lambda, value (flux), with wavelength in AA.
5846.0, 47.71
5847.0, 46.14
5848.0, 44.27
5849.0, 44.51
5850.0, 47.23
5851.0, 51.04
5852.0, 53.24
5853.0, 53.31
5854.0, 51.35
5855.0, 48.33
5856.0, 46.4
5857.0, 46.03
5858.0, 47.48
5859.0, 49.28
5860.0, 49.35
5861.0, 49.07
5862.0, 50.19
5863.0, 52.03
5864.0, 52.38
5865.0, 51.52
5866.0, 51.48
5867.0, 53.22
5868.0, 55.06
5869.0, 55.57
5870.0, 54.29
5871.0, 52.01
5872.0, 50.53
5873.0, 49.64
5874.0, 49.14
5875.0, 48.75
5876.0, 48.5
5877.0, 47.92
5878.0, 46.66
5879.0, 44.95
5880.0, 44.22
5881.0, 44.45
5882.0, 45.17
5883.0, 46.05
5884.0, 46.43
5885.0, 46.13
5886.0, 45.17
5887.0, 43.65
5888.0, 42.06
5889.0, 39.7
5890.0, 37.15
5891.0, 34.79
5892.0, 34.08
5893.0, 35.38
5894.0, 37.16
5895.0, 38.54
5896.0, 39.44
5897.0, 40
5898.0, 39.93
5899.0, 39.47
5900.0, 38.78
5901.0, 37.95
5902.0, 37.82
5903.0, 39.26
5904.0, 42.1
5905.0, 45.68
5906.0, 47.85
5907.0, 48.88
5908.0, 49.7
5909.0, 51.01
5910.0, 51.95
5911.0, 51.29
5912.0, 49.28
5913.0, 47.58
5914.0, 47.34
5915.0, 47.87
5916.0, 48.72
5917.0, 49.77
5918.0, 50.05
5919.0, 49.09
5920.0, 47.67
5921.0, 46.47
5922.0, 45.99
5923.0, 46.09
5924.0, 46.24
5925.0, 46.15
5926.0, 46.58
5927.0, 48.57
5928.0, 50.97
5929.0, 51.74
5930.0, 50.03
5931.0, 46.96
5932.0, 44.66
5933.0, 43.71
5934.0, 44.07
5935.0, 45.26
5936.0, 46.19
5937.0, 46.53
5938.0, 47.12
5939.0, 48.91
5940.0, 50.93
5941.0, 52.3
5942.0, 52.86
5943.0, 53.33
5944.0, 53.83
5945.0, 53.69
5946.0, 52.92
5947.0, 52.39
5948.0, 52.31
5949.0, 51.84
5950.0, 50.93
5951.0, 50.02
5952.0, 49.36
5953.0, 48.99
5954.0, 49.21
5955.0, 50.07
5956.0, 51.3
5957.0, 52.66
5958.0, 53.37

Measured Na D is 5.4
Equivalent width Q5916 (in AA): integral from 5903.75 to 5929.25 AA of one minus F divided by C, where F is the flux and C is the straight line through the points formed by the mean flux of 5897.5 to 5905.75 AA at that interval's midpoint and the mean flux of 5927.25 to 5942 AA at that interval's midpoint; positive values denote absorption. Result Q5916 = -2.7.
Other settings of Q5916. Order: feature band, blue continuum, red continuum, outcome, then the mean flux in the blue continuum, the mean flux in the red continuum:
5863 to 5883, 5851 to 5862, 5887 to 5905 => -2.1 AA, 49.5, 38.8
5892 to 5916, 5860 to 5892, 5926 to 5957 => 2.4 AA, 47.5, 49.7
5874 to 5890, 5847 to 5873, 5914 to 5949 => 1.5 AA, 50.3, 48.8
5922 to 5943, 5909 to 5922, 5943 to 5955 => 1.0 AA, 48.9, 51.4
